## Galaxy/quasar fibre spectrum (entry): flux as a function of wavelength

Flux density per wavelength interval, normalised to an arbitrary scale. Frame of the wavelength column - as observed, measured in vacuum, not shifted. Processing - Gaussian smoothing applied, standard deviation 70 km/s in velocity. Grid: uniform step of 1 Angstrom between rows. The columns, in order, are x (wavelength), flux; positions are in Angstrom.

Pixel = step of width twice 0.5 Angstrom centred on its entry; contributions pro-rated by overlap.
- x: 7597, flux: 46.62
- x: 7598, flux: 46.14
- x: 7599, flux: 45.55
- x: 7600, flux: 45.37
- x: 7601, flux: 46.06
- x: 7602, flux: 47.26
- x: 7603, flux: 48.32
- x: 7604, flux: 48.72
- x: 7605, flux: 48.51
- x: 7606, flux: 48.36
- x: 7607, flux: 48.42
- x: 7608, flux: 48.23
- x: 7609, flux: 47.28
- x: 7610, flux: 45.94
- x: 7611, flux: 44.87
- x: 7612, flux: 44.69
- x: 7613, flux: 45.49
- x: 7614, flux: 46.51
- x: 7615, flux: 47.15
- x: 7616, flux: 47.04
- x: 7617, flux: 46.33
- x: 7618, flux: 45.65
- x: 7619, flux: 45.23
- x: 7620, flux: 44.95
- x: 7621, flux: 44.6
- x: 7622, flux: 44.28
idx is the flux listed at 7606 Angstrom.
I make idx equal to 48.36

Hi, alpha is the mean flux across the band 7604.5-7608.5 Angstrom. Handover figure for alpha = 48.4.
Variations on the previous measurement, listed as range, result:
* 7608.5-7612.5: 45.7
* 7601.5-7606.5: 48.2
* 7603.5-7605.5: 48.6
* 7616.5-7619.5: 45.7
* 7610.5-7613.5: 45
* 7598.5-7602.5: 46.1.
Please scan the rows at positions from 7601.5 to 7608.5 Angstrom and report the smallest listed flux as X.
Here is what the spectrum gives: 47.26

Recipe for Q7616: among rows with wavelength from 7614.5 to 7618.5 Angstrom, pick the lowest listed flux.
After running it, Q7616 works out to 45.65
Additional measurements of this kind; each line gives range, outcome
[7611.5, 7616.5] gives 44.69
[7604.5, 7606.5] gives 48.36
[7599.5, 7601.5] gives 45.37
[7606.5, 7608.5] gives 48.23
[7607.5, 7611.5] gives 44.87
